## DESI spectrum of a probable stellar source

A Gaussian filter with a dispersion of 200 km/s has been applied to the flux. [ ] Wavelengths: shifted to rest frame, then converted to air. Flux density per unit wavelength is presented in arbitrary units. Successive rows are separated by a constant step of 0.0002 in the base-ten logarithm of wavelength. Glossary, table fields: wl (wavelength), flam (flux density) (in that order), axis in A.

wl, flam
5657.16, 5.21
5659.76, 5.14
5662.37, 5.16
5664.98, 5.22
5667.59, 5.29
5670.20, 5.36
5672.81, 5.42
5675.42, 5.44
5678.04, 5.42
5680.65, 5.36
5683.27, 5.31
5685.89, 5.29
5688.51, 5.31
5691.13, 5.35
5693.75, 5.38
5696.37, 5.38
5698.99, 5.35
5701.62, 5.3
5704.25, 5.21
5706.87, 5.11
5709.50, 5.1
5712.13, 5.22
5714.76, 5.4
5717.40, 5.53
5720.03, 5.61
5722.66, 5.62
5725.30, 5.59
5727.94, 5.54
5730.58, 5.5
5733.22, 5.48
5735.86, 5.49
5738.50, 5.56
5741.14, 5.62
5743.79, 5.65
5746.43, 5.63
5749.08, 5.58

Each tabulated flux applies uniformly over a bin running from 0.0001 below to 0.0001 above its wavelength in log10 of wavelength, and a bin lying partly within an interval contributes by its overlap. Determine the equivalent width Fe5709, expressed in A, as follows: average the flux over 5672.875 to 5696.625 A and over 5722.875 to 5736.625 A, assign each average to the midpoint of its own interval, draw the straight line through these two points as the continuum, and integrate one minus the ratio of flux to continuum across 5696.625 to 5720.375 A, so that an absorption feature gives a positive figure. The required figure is 0.63 A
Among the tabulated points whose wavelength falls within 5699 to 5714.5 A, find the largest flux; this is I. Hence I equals 5.3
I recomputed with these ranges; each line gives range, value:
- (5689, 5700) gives 5.38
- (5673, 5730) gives 5.62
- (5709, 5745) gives 5.65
